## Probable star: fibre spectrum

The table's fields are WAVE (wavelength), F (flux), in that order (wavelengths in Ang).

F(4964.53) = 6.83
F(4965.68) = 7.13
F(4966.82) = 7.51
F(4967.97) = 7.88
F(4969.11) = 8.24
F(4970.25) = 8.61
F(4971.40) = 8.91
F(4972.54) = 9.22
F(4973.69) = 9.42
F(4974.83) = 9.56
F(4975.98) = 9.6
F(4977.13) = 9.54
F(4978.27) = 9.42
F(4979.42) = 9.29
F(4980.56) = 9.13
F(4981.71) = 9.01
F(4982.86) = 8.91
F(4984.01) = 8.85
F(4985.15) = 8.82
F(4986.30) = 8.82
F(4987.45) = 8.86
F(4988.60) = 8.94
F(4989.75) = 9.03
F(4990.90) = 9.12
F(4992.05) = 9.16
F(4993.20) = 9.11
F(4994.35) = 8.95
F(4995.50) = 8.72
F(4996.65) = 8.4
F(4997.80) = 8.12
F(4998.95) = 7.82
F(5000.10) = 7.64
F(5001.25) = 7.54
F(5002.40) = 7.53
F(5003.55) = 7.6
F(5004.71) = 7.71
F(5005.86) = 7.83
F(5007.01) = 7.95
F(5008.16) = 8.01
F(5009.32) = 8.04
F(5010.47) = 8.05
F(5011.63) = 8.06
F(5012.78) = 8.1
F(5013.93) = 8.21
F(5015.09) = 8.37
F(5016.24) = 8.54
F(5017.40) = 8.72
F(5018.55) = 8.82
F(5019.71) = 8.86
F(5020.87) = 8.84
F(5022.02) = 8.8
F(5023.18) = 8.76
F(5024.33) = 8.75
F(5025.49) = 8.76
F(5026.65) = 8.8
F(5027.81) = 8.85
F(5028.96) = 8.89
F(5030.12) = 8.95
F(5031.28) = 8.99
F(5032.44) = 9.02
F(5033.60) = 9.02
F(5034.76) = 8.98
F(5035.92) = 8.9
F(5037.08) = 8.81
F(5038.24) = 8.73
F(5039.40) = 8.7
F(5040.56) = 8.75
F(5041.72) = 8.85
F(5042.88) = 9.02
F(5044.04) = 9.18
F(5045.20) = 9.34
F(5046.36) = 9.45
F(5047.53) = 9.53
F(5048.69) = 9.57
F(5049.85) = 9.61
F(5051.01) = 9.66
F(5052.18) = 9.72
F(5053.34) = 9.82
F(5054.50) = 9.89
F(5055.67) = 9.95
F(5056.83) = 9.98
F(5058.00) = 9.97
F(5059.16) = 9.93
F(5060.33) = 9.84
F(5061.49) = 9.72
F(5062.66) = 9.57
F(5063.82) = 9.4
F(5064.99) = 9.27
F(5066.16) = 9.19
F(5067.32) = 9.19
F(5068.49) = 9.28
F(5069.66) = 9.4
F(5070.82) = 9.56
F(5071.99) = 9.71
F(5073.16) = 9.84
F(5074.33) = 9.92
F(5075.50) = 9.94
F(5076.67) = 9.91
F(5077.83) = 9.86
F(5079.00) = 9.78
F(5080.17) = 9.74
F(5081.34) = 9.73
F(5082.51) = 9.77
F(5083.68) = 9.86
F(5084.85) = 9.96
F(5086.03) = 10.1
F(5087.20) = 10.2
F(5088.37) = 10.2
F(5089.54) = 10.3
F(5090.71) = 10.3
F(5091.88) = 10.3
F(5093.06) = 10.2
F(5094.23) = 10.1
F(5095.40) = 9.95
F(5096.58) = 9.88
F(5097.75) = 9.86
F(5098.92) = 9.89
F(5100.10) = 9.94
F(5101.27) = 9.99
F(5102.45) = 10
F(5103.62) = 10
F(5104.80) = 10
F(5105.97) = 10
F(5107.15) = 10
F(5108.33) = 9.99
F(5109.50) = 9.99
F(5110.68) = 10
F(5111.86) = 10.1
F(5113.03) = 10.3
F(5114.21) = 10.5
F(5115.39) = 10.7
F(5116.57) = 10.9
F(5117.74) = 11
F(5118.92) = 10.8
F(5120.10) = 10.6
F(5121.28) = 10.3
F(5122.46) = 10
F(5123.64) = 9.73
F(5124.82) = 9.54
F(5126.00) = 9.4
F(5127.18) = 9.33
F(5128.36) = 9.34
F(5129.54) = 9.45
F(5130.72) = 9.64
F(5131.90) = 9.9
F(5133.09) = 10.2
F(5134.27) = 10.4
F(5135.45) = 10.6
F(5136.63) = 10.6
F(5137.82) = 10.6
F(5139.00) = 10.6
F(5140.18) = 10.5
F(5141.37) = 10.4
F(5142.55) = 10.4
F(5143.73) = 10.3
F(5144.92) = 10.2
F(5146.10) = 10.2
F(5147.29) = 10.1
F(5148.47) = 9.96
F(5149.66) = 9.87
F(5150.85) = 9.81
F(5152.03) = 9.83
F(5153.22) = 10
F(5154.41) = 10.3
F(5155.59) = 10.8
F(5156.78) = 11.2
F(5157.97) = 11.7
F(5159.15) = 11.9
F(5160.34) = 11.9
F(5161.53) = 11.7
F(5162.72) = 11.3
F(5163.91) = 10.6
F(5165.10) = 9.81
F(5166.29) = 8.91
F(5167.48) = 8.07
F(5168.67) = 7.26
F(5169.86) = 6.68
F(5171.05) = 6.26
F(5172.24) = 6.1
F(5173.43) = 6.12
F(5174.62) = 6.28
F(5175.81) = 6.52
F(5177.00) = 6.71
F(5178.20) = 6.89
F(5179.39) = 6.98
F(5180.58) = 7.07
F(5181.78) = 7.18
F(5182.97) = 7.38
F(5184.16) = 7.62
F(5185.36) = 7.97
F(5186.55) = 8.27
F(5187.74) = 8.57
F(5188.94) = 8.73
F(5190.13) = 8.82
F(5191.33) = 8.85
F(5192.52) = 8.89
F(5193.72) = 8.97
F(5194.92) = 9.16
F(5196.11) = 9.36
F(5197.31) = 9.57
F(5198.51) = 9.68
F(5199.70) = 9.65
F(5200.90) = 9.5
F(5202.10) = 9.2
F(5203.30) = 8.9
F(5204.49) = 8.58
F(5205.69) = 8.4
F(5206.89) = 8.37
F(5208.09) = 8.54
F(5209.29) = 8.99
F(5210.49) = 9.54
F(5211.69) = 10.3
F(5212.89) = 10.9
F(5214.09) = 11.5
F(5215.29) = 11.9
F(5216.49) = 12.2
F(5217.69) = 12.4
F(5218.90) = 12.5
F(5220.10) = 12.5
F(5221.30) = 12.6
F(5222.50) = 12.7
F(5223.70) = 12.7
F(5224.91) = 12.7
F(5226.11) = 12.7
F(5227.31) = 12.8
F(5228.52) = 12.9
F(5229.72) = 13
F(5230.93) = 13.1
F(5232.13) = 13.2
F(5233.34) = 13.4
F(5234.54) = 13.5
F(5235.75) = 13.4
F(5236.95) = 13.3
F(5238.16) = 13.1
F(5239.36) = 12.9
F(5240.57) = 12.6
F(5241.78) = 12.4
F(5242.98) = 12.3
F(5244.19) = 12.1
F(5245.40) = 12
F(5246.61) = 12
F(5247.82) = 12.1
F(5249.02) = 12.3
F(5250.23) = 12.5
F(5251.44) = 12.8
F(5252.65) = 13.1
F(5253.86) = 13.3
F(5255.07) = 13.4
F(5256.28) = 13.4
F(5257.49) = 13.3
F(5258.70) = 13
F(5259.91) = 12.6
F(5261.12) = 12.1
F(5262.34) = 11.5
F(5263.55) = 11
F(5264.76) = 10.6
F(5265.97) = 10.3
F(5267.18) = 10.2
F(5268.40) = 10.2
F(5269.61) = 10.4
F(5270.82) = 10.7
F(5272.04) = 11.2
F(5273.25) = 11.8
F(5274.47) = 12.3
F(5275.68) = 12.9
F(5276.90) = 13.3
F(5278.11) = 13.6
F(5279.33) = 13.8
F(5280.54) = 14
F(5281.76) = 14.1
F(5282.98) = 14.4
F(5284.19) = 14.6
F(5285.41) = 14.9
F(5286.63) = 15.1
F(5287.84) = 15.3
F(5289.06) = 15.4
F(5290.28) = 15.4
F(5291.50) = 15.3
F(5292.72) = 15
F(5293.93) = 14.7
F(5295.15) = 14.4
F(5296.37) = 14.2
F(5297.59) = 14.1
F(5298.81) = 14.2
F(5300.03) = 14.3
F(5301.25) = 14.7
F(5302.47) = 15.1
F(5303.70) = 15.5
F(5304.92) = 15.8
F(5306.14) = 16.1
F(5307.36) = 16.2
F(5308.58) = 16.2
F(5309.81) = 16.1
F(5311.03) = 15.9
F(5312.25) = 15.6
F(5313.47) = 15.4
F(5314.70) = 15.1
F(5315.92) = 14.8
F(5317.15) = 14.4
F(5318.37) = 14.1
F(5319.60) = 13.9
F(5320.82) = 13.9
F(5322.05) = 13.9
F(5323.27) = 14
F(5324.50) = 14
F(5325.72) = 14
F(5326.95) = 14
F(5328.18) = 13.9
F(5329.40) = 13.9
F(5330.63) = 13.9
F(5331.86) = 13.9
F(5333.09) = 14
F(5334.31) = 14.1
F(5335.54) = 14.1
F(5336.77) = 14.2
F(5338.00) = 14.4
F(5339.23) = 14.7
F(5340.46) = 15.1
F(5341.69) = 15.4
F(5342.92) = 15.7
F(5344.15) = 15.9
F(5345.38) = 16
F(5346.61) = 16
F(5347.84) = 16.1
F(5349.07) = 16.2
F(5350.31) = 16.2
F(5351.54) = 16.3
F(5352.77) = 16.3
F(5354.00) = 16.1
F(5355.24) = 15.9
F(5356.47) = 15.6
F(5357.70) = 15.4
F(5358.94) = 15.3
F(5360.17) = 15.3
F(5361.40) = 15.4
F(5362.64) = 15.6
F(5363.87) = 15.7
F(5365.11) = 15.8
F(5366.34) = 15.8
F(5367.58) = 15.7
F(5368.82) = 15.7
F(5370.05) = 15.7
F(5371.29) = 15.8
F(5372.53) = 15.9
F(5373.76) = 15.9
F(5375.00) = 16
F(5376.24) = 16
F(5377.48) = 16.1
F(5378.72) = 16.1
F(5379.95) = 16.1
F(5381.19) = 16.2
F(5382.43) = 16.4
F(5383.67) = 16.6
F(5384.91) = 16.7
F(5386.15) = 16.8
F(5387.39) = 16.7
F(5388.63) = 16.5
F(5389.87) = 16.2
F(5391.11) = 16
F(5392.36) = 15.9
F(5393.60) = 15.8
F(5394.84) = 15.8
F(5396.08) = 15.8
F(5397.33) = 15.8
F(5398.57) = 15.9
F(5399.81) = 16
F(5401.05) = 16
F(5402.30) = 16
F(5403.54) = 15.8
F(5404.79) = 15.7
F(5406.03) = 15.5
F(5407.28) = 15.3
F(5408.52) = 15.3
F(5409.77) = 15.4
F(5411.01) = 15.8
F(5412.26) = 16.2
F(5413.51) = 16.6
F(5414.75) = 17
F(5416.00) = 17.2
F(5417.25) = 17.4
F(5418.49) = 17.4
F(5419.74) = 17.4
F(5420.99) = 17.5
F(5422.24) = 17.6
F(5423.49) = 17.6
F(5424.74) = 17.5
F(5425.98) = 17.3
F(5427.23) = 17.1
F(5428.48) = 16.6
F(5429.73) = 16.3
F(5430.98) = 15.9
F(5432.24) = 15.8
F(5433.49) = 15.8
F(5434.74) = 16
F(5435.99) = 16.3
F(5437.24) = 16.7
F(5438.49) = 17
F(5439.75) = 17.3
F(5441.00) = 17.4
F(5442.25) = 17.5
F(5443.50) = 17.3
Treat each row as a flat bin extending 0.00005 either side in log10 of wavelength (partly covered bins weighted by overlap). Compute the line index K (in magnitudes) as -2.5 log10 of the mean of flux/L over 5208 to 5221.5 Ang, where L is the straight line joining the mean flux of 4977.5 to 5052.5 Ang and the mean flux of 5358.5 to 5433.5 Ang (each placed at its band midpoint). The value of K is 0.13 mag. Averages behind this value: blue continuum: 8.73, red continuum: 16.2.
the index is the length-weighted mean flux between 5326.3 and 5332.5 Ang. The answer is 13.9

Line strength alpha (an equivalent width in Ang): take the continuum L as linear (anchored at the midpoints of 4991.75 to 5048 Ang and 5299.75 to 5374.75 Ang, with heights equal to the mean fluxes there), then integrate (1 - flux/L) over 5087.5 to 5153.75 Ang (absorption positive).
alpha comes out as 3.3 Ang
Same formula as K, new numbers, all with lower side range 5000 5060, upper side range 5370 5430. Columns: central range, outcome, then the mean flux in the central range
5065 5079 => 0.01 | 9.61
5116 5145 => 0.07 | 10.2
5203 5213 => 0.34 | 9.1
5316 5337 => 0.06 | 14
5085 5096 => -0.01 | 10.2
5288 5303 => -0.04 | 14.7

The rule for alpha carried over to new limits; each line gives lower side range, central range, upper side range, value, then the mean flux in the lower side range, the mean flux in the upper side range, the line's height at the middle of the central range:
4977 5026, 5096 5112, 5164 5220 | -2.4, 8.54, 8.75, 8.65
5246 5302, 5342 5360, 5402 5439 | -1.2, 13.1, 16.5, 14.9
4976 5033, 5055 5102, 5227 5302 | 0.2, 8.6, 13.1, 9.87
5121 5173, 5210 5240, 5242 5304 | -1.4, 9.89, 13.1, 11.9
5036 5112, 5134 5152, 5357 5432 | 1.3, 9.72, 16.2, 11.1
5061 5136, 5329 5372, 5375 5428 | -0.2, 9.95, 16.4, 15.3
